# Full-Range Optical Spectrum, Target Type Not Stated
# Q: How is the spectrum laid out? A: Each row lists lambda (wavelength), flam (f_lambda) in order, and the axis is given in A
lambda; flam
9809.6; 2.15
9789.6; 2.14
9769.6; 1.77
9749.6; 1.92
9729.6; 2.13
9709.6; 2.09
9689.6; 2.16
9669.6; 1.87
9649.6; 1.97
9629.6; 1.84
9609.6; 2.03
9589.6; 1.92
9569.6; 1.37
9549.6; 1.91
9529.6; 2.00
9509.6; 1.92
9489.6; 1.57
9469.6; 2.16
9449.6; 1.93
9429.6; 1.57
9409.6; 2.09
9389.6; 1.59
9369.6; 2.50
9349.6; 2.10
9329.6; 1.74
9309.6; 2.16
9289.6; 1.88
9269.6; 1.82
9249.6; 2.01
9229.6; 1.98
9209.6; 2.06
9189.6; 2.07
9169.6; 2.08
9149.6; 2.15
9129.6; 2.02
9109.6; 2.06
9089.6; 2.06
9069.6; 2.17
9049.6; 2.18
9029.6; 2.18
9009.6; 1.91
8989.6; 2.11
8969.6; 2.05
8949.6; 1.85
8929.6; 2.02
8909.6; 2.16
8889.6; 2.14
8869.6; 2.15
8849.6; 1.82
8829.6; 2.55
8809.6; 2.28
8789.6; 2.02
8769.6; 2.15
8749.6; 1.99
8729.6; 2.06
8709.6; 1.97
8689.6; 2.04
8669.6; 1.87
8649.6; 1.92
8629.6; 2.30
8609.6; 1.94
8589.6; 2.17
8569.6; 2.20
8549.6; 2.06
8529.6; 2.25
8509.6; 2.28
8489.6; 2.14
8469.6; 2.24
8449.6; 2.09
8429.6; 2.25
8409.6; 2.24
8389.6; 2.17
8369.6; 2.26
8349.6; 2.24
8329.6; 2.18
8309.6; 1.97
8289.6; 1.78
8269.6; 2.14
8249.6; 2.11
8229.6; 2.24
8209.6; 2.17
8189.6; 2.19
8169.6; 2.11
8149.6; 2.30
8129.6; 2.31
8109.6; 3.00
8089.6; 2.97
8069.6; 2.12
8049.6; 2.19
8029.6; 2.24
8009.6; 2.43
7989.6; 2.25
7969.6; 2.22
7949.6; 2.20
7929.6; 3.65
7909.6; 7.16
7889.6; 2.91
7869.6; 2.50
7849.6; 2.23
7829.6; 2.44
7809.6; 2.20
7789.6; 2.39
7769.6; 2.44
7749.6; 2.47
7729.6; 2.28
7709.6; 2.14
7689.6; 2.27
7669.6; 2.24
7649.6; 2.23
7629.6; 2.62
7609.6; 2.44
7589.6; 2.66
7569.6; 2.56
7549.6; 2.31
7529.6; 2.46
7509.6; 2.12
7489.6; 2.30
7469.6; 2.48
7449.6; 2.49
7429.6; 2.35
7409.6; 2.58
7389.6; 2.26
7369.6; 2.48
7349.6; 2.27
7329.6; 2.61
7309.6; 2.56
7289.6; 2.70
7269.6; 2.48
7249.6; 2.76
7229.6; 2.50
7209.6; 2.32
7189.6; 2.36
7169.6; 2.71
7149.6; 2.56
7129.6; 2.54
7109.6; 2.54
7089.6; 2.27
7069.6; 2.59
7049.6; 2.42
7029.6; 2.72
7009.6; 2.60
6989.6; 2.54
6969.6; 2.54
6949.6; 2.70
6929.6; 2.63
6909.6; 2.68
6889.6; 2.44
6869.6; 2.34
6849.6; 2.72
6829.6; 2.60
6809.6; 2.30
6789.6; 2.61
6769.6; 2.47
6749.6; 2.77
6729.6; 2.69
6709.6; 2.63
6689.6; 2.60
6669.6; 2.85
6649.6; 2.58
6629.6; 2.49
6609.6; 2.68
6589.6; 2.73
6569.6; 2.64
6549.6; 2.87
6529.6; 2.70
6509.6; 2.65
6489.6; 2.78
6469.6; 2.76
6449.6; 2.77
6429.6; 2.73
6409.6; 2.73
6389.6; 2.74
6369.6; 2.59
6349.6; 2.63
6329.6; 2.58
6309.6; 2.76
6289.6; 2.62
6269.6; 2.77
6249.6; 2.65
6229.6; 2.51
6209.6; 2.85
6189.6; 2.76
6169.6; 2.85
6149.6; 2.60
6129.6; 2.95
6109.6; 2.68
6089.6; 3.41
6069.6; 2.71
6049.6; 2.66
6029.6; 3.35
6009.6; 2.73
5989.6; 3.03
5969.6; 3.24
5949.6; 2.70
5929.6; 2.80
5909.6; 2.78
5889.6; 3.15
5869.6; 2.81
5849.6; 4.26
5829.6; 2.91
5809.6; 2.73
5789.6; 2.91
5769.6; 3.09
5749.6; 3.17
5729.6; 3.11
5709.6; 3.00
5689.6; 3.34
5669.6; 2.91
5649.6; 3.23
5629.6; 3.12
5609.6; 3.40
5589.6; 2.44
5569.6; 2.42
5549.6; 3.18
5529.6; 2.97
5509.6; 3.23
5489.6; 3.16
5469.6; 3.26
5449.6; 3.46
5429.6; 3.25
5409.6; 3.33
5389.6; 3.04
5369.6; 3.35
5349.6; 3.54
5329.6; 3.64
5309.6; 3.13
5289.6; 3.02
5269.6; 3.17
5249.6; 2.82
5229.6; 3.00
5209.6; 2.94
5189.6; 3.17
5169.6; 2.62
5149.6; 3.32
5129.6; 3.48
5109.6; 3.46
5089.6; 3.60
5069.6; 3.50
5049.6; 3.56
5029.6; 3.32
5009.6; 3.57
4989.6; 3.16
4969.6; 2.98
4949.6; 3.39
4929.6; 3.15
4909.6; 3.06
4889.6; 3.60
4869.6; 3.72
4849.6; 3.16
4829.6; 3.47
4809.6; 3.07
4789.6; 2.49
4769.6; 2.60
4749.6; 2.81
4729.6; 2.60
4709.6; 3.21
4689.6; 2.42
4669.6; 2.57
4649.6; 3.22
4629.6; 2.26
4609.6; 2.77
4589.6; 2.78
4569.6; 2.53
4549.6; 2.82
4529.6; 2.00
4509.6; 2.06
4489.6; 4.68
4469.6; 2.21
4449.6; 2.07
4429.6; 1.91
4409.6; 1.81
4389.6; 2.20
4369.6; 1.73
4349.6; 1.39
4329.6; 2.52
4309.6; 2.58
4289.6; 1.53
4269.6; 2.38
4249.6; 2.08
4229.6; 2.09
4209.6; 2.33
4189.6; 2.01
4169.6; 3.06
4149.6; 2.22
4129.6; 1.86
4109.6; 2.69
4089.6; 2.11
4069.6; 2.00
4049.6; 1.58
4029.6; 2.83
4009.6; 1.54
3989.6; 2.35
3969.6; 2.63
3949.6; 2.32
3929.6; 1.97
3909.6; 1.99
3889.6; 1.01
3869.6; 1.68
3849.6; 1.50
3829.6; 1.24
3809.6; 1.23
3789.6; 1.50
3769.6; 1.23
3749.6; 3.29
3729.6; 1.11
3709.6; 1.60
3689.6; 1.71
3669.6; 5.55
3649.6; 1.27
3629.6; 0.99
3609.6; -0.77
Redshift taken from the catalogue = 0.20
